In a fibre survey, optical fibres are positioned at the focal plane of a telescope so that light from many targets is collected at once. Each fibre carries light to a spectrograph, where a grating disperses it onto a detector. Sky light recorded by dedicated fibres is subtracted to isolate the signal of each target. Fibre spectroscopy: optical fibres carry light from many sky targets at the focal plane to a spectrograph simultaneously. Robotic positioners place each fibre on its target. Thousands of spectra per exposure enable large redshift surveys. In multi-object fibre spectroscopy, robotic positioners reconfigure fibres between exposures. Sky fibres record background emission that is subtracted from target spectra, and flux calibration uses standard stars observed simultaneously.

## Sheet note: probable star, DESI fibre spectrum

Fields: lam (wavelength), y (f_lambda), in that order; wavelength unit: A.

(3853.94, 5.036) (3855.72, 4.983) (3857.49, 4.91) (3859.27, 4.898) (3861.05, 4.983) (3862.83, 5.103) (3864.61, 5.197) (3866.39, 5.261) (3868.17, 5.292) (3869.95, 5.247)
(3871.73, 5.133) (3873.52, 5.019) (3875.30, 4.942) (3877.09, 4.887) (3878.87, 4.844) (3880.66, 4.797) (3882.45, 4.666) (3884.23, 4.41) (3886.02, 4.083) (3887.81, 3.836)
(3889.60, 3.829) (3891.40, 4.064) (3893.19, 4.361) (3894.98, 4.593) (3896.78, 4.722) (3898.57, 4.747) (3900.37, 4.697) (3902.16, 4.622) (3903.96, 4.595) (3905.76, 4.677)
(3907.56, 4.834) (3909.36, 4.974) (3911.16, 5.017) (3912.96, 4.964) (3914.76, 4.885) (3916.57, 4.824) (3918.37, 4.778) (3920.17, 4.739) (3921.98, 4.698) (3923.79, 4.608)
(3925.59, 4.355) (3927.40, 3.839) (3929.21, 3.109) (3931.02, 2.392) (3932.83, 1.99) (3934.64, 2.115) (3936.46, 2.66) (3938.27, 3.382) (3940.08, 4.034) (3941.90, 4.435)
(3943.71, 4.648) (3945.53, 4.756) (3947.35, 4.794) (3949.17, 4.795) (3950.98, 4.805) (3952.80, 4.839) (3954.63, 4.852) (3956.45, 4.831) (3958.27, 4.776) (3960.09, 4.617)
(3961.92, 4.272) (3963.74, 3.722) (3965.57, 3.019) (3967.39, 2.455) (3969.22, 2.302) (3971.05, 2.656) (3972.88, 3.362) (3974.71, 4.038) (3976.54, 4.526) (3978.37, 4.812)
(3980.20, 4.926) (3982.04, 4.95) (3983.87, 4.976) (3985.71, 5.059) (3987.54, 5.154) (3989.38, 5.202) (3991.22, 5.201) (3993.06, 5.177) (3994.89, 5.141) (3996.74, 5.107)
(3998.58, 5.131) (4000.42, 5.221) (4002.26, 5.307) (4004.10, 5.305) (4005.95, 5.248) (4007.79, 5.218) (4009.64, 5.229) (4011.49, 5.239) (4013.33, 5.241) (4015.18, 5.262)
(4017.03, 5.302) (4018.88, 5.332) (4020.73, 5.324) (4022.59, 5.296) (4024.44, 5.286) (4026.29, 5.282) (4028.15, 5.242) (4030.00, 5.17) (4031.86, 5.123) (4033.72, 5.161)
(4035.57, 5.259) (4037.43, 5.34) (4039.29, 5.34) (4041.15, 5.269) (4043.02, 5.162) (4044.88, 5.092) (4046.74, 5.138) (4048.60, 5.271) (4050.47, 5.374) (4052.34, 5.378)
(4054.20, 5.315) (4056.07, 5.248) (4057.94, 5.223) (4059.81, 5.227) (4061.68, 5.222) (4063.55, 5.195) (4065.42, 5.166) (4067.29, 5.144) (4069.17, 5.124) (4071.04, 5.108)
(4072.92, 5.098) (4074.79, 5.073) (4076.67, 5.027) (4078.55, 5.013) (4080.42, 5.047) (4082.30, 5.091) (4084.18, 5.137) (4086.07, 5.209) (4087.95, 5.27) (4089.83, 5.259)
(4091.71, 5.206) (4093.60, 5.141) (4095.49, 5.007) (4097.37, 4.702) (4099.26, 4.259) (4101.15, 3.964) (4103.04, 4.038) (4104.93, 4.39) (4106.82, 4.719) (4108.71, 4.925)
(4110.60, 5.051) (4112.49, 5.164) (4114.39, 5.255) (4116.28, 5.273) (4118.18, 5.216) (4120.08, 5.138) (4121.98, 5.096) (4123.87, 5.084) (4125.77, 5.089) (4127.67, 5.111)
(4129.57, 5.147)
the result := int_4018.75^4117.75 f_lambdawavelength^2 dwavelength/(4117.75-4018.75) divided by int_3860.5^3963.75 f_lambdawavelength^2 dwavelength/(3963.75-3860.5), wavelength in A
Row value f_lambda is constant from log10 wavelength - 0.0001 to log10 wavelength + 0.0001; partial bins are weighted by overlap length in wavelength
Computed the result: 1.23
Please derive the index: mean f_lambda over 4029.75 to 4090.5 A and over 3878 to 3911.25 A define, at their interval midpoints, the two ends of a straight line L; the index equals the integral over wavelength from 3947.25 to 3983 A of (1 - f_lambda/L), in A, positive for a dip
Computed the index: 4.9 A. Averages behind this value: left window 4.53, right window 5.19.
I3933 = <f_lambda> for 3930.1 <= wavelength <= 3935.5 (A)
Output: 2.17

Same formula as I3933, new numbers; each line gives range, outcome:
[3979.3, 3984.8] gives 4.94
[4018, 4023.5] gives 5.31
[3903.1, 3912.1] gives 4.82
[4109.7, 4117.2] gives 5.19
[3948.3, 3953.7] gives 4.82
